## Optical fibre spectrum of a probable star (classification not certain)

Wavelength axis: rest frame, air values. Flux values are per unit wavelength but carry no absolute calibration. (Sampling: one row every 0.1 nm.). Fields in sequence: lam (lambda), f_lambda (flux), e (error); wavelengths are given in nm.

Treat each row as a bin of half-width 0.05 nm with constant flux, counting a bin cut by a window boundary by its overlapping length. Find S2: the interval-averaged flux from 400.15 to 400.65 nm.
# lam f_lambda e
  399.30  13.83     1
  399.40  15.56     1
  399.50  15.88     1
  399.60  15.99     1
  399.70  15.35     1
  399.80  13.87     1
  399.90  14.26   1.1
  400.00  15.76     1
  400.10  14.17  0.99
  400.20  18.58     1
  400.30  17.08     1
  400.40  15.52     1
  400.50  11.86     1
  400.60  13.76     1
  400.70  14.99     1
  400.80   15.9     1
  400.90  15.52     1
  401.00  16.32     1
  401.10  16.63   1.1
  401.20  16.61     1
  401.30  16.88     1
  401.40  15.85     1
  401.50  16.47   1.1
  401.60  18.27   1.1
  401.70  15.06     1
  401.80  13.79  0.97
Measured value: 15.4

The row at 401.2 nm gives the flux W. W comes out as 16.61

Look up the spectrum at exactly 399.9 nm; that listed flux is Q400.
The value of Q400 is 14.26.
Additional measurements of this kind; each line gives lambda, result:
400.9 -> 15.52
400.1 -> 14.17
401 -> 16.32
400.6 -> 13.76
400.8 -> 15.9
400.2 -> 18.58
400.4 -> 15.52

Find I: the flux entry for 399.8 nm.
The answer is 13.87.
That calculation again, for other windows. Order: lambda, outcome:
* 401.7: 15.06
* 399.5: 15.88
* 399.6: 15.99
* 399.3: 13.83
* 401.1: 16.63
